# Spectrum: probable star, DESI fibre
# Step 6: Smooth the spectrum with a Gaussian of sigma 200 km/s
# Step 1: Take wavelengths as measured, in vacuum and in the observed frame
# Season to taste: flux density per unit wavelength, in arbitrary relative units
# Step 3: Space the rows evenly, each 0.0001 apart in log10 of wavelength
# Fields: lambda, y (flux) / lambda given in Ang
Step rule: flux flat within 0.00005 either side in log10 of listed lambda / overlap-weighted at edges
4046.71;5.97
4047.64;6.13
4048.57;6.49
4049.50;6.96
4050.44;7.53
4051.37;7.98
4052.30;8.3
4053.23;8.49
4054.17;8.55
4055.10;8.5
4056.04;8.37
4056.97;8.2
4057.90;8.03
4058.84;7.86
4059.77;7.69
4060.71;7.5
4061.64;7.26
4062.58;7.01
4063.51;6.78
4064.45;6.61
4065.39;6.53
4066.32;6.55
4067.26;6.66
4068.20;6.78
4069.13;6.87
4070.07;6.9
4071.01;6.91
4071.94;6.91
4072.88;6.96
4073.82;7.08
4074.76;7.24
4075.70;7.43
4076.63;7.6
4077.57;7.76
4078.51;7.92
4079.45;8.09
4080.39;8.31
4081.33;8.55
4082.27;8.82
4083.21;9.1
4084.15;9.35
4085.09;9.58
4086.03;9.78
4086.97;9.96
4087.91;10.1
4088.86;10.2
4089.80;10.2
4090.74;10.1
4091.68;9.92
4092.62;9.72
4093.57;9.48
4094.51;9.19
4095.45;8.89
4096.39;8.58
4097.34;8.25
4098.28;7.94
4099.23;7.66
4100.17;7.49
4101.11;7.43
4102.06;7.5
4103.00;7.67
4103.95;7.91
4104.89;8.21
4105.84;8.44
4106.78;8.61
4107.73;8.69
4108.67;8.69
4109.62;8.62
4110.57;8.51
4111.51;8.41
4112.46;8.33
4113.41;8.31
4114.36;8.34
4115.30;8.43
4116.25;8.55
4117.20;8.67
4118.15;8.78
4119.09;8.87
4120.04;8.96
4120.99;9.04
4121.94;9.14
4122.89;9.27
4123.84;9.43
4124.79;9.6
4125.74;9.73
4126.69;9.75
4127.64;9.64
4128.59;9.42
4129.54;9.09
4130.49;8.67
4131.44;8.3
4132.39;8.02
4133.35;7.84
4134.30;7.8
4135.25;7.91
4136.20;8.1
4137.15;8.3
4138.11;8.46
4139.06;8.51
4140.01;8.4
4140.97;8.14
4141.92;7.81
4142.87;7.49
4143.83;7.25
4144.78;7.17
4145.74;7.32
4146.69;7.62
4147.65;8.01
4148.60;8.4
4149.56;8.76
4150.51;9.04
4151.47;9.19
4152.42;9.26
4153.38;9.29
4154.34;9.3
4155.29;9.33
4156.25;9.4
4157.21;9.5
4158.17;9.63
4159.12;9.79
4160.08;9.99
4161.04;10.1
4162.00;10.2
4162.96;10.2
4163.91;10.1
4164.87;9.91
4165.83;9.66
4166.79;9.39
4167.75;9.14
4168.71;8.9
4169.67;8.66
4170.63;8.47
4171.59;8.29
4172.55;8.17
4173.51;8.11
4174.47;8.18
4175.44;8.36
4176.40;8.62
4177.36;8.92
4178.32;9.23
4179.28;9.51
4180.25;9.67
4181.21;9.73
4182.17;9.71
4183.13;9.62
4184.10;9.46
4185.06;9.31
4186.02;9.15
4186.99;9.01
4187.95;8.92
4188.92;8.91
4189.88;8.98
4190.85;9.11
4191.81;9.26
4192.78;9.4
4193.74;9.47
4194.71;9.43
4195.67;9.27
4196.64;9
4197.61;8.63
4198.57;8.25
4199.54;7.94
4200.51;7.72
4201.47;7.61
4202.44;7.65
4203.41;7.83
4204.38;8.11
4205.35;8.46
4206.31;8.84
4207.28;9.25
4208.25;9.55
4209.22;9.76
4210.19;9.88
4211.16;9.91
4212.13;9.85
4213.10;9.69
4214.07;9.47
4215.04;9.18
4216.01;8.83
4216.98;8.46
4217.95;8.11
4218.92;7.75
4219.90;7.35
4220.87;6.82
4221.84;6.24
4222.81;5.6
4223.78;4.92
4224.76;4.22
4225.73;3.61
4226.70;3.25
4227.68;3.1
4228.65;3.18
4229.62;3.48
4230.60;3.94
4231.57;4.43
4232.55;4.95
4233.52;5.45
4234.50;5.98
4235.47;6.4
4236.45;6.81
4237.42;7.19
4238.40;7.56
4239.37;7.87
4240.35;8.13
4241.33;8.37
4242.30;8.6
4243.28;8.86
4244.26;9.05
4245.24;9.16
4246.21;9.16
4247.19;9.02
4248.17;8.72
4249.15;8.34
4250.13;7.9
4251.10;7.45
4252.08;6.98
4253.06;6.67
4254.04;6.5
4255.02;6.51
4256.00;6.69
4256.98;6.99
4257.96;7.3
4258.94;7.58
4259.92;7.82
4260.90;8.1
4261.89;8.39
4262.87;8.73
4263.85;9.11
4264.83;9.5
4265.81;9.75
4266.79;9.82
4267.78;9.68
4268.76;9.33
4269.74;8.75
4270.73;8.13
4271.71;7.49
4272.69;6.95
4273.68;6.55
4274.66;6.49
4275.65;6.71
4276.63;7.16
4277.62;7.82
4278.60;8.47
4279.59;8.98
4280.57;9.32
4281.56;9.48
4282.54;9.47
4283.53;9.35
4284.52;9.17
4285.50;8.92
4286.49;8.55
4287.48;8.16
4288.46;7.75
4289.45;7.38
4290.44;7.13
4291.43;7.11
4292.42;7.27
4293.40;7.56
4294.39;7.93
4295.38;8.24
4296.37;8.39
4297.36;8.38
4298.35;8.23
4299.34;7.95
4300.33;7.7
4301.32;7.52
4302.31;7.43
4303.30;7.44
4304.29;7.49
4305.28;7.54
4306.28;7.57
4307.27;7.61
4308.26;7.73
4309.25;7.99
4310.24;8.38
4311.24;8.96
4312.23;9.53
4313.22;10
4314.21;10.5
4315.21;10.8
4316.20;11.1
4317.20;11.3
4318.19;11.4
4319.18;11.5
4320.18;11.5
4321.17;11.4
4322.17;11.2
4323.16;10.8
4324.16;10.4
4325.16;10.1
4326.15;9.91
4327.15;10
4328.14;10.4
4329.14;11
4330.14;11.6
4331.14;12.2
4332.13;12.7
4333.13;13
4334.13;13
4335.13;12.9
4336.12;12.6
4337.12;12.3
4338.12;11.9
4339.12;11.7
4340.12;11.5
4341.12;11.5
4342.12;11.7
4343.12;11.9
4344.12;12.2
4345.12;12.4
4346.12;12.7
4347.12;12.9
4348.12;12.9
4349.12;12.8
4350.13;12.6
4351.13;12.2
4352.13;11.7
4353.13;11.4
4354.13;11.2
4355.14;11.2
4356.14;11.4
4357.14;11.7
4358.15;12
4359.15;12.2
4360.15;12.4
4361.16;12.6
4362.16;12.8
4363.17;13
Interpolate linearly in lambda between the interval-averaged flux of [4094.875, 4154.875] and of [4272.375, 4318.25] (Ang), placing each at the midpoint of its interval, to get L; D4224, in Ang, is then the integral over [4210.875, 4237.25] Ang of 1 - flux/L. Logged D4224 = 6.54 Ang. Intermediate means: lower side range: 8.47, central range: 6.31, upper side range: 8.34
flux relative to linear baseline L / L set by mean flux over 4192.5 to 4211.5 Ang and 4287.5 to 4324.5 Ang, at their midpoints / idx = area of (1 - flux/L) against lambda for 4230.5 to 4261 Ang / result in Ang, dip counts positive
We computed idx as 5.0 Ang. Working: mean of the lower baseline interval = 8.78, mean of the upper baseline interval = 8.86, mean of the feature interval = 7.36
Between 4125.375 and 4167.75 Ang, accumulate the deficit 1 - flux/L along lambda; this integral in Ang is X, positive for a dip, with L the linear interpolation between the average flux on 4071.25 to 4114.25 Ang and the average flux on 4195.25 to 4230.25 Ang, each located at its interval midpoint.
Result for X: -4.2 Ang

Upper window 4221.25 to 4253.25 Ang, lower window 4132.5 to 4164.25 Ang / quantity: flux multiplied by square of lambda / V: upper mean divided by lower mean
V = 0.78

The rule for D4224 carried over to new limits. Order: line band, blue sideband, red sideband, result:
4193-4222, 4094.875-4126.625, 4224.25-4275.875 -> -4.0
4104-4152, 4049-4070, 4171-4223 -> -2.4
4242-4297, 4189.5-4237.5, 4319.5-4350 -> 7.3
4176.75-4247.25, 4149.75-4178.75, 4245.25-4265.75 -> 5.4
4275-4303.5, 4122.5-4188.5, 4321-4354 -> 7.6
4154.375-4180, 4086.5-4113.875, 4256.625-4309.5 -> -2.2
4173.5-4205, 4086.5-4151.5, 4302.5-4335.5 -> 1.1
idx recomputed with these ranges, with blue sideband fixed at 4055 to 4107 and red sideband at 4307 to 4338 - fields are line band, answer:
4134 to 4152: 1.46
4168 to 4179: 0.70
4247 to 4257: 2.61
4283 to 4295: 2.77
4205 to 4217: 0.26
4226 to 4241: 6.68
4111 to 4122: -0.15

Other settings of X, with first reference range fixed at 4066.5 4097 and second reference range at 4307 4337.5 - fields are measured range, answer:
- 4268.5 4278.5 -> 2.7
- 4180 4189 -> 0.1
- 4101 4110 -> 0.5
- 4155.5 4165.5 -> -0.7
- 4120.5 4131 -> -0.5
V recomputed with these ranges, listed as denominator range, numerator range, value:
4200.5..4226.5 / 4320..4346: 1.56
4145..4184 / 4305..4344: 1.28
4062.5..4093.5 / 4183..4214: 1.16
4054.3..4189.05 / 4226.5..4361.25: 1.16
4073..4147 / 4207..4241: 0.85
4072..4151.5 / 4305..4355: 1.44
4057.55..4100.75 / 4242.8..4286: 1.11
